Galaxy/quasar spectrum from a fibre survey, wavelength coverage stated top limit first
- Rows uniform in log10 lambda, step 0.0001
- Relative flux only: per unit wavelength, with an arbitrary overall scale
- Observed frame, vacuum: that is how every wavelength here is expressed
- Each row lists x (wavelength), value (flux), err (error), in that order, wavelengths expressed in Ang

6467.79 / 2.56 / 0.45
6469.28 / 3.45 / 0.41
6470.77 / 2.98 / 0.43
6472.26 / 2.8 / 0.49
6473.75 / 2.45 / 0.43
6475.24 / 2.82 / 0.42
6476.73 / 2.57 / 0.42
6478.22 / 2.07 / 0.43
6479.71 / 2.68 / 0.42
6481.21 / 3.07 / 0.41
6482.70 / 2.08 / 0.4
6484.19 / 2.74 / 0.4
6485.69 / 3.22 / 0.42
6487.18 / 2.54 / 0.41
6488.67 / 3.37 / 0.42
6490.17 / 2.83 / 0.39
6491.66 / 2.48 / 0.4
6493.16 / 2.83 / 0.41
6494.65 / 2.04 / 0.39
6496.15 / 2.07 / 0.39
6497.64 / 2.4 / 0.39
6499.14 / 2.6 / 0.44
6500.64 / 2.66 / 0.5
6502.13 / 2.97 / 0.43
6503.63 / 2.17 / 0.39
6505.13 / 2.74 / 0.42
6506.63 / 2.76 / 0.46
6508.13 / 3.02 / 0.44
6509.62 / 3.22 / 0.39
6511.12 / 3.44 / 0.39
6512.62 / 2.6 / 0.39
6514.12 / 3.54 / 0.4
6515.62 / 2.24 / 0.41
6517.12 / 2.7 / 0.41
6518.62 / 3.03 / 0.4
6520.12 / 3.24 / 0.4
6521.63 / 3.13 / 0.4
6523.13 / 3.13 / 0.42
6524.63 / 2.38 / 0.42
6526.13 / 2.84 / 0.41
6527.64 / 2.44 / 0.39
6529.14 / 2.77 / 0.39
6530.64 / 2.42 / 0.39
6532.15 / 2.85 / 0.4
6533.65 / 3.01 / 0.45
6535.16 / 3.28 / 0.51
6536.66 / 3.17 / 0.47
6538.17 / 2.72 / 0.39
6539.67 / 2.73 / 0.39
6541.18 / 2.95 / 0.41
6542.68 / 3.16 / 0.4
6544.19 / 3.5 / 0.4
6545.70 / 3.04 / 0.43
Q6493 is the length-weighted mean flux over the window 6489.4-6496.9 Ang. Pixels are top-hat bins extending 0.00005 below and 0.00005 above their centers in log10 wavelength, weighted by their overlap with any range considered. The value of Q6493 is 2.45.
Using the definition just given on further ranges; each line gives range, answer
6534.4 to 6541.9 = 2.97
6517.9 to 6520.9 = 3.13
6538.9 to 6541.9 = 2.84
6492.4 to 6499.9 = 2.39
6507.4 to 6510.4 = 3.13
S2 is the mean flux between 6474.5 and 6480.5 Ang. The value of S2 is 2.54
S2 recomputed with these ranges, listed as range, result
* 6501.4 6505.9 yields 2.62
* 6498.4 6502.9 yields 2.74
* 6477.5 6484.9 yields 2.53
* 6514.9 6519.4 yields 2.66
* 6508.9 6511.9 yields 3.32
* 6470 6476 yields 2.77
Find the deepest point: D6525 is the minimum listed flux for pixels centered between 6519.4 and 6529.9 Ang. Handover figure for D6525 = 2.38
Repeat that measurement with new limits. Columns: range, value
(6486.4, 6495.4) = 2.04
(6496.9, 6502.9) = 2.4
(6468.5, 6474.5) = 2.45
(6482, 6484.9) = 2.08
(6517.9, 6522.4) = 3.03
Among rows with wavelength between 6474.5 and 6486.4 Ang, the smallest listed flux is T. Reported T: 2.07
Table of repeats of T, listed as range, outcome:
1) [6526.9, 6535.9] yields 2.42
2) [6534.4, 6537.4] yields 3.17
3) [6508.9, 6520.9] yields 2.24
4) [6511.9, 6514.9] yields 2.6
